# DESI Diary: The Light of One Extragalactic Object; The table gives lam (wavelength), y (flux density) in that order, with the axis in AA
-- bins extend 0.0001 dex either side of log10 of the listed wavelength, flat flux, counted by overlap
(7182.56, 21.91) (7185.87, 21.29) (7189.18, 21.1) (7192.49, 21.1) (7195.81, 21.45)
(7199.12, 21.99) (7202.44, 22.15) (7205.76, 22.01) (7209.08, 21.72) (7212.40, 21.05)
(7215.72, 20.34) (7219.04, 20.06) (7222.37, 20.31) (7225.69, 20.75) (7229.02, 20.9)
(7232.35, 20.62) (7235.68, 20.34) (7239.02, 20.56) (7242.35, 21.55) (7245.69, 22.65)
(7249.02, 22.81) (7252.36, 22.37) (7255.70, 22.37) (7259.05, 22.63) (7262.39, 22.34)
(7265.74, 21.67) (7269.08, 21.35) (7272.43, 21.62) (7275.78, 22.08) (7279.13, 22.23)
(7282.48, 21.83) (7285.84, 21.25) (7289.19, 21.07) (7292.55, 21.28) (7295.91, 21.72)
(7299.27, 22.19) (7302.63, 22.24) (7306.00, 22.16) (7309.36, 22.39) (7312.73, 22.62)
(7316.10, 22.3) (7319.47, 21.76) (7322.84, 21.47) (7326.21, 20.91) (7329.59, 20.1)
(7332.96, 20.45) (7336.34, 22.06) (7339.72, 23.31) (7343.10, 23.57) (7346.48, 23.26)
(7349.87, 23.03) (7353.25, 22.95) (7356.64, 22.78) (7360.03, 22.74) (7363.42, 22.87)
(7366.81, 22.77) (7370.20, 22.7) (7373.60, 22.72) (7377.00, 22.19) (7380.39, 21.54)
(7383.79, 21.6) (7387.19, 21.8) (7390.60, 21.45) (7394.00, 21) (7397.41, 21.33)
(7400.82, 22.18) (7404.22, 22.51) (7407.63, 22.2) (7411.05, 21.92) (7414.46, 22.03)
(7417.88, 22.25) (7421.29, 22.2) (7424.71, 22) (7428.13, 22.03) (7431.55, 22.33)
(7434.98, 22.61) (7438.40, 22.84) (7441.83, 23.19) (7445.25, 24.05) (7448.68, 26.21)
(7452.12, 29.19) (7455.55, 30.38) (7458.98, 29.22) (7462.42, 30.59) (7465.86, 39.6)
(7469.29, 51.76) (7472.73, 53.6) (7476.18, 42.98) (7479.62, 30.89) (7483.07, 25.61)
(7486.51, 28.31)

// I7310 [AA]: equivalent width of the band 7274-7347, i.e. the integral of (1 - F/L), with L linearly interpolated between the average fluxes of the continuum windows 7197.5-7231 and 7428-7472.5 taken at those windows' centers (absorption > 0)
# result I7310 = 8.18 AA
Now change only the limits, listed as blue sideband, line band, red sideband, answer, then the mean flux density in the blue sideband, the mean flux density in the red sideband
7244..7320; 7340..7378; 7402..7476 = 3.16 AA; 22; 28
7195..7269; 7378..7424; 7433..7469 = 8.84 AA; 21.5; 28.7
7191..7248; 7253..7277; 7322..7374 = -0.48 AA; 21.2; 22.4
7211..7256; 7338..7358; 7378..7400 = -1.63 AA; 21.2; 21.5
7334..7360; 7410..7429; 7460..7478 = 6.97 AA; 22.9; 43.1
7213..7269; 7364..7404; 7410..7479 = 7.24 AA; 21.4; 29.2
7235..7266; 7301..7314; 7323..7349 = -0.22 AA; 22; 22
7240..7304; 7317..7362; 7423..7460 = 1.77 AA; 21.9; 24.8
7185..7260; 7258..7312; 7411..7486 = 3.76 AA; 21.4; 29.1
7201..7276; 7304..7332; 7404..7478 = 2.97 AA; 21.5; 28.6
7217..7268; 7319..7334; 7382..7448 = 0.65 AA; 21.5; 22.2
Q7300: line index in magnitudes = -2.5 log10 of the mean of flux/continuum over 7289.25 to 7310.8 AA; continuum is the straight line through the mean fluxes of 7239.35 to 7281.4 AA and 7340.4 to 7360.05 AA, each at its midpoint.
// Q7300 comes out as 0.03 mag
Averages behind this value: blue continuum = 22.1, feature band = 21.9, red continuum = 23.1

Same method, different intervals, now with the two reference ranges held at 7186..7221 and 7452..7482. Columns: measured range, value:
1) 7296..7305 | 0.23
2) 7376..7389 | 0.43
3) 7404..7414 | 0.47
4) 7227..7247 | 0.11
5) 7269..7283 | 0.18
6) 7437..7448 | 0.46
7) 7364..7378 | 0.37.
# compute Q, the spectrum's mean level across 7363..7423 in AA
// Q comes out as 22.1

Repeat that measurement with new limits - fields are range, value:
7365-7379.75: 22.5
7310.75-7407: 22.1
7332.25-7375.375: 22.8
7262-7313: 21.8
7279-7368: 22.1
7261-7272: 21.8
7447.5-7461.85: 29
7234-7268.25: 21.9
